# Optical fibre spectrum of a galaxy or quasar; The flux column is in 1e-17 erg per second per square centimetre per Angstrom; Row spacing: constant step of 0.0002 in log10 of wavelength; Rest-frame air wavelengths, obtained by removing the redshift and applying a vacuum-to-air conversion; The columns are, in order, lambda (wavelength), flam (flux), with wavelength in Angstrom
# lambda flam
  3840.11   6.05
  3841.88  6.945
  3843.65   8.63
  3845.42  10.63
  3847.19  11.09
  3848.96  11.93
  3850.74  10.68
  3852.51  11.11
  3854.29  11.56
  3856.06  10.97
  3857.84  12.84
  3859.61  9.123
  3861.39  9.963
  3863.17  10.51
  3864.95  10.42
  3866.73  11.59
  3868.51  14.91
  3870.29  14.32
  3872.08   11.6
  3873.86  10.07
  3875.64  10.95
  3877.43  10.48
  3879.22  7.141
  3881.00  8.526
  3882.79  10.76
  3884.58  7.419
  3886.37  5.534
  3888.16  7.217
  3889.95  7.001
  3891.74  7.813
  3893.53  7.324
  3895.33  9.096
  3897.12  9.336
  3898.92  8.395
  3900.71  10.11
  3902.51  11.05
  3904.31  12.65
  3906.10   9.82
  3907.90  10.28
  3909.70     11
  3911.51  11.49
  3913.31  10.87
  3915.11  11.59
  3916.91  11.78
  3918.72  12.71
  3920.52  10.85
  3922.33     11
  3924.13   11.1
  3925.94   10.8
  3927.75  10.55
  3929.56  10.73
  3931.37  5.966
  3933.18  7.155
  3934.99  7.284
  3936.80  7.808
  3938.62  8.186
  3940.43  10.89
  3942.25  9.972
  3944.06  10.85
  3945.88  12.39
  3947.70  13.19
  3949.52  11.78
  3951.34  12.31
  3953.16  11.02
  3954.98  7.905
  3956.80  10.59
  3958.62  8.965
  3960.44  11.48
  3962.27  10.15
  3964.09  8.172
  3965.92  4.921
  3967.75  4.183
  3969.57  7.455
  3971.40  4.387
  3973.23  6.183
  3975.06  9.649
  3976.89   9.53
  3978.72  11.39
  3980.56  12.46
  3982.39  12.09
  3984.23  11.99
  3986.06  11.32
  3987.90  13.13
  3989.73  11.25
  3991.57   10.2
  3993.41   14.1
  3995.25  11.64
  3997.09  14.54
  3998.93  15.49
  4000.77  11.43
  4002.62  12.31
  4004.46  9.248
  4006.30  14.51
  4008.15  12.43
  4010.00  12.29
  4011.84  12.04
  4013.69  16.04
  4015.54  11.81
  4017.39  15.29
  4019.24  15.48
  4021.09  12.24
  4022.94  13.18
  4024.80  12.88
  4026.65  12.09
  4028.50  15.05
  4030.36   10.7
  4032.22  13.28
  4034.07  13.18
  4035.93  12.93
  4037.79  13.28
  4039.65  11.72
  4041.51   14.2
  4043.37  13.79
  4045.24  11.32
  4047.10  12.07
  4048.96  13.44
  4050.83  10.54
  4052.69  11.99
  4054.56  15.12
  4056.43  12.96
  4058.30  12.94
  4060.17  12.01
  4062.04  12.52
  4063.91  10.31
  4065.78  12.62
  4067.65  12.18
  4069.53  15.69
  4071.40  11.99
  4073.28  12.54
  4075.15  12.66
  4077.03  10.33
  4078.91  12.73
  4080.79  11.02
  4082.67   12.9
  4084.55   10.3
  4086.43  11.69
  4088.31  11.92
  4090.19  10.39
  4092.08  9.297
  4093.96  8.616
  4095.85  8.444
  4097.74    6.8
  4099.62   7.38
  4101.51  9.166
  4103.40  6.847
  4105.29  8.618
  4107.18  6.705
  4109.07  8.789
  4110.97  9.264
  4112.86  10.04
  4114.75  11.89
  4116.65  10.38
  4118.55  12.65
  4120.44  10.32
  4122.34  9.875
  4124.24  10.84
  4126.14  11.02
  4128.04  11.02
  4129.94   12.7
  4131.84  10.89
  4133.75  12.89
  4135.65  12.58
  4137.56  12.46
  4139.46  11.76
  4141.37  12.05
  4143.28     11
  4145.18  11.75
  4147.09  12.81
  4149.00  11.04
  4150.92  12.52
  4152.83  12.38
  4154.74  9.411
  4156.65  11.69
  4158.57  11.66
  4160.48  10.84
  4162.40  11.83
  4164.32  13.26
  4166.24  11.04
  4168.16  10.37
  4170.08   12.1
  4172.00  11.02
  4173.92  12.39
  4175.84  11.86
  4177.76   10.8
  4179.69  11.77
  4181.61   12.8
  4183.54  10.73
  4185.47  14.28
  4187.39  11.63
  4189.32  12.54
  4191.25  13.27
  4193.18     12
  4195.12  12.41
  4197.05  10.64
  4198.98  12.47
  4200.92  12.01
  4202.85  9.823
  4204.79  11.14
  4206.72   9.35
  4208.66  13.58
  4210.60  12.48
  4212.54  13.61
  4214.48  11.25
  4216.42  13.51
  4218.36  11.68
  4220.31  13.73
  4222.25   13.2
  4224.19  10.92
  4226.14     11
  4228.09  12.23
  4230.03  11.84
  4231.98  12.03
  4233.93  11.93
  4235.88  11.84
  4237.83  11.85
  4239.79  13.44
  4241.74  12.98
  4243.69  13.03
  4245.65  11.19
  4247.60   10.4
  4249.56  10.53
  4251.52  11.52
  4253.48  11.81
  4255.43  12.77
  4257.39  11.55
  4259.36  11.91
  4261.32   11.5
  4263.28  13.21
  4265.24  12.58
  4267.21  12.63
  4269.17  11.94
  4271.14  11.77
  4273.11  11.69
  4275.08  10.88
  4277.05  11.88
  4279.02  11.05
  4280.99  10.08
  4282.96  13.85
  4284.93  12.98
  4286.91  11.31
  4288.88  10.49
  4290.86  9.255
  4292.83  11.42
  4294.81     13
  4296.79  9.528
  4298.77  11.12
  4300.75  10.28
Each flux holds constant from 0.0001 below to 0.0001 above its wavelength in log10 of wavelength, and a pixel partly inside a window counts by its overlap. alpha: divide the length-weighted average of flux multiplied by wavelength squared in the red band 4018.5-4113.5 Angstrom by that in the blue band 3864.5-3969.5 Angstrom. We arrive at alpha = 1.26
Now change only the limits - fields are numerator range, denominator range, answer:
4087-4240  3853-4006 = 1.24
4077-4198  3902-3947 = 1.19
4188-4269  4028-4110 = 1.14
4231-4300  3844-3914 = 1.39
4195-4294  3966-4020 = 1.17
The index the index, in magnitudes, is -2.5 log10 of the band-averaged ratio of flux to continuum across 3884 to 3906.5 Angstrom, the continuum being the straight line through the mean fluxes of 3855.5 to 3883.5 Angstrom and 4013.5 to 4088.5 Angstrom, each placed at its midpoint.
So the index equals 0.27 mag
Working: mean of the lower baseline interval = 10.9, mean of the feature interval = 8.67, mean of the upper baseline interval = 12.7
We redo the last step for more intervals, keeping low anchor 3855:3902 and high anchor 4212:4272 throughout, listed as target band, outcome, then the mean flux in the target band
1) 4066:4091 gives -0.09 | 12.1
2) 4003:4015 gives -0.20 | 12.7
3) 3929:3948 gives 0.09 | 9.35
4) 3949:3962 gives -0.03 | 10.5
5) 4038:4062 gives -0.17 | 12.7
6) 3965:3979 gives 0.42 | 7.03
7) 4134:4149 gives -0.05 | 12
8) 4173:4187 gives -0.03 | 12.1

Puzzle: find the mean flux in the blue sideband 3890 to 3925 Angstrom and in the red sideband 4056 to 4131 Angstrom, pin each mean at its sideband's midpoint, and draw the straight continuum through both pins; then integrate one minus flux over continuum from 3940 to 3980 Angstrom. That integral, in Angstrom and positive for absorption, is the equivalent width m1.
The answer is 3.9 Angstrom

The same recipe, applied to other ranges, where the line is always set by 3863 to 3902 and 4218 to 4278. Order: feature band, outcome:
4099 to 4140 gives 2.8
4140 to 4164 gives -0.6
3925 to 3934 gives 0.7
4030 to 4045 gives -3.3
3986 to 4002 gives -3.6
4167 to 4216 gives -1.1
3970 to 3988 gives 0.4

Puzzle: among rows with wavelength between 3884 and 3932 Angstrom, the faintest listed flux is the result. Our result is 5.534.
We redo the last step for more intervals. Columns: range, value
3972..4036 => 6.183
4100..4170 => 6.705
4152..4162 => 9.411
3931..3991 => 4.183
